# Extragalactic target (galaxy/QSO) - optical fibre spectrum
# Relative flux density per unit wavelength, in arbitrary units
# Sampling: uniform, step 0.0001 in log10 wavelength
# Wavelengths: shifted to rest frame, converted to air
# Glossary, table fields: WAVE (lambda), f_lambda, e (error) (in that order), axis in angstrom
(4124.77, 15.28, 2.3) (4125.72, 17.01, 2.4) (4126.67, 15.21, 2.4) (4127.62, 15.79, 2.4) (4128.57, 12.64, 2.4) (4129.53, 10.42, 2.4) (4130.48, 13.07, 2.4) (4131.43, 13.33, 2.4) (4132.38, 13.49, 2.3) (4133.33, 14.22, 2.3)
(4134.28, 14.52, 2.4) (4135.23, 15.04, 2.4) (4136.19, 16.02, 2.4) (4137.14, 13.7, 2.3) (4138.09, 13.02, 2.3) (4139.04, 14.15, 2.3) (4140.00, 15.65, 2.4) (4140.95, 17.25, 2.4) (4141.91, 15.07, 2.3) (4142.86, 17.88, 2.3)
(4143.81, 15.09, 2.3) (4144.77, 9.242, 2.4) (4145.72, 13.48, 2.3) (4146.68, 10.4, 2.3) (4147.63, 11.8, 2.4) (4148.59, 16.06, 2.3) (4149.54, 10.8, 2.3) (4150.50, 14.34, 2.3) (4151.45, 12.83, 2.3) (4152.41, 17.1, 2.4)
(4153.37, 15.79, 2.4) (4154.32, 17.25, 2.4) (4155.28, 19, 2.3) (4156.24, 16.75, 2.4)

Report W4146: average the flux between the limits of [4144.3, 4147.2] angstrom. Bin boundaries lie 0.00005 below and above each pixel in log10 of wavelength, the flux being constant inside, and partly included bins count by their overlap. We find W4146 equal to 11.1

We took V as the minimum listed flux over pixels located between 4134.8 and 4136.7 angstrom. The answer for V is 15.04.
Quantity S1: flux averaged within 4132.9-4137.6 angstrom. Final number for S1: 14.7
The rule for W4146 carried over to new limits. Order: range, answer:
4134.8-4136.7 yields 15.5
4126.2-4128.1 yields 15.5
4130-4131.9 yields 13.2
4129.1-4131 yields 11.8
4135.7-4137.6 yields 14.8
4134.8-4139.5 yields 14.4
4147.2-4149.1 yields 13.9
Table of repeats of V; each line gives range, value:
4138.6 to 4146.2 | 9.242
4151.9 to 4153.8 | 15.79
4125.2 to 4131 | 10.42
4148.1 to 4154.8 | 10.8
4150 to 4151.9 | 12.83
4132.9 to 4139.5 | 13.02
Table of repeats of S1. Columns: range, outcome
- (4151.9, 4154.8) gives 16.7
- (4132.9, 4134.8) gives 14.4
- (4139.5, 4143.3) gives 16.4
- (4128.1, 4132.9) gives 12.6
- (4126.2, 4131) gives 13.4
